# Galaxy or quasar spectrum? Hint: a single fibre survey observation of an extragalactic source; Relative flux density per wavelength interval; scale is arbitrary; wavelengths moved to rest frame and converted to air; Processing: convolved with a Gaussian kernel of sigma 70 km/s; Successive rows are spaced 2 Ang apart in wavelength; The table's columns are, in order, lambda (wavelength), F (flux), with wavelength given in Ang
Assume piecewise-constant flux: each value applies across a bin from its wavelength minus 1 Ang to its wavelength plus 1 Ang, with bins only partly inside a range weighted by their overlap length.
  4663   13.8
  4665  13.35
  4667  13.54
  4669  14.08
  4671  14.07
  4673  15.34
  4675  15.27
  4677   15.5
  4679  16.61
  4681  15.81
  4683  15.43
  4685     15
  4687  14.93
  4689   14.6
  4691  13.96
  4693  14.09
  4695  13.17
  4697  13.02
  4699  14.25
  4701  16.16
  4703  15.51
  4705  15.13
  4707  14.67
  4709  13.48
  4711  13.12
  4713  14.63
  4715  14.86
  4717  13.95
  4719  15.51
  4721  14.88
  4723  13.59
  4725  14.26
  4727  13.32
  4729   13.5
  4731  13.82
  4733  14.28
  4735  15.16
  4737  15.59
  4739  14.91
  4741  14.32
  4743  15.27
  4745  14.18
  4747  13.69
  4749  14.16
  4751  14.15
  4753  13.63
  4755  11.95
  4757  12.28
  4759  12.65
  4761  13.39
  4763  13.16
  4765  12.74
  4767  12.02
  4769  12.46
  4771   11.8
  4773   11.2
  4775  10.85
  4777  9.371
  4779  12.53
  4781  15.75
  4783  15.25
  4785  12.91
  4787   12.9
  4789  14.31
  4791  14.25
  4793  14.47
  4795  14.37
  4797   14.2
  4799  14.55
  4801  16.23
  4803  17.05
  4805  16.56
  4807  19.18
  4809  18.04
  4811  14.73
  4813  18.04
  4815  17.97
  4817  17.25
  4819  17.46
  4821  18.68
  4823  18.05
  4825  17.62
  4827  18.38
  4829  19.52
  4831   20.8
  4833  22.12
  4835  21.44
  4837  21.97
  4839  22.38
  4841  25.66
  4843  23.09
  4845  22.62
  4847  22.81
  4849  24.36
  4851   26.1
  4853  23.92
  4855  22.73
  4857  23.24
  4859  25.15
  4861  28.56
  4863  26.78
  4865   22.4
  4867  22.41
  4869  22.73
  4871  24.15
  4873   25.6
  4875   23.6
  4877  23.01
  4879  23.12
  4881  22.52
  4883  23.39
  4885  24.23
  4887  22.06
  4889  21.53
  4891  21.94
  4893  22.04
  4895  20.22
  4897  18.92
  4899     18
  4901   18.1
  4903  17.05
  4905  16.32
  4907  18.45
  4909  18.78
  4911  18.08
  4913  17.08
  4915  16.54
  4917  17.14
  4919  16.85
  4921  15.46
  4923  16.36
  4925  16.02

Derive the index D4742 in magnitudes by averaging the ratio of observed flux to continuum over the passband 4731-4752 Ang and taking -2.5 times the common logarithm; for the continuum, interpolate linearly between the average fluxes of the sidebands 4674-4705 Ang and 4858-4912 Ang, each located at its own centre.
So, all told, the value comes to 0.15 mag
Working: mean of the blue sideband 14.9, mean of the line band 14.5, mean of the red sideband 21.8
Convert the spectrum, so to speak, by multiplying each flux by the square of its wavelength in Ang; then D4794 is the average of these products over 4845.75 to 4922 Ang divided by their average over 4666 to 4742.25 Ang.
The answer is 1.59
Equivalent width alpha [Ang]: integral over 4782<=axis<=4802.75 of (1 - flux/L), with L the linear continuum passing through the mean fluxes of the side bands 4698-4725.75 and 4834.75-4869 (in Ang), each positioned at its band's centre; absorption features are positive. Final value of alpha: 5.7 Ang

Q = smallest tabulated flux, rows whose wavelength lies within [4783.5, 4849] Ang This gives 12.9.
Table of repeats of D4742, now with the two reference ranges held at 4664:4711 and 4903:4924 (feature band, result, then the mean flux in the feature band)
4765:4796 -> 0.20 mag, 13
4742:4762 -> 0.13 mag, 13.5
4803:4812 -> -0.08 mag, 17.1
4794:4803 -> 0.05 mag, 15.1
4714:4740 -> 0.05 mag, 14.4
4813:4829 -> -0.12 mag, 18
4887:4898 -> -0.24 mag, 21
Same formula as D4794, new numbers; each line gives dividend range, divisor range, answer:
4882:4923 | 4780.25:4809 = 1.31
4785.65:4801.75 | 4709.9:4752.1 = 1.03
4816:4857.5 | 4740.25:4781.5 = 1.72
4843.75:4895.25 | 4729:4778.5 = 1.87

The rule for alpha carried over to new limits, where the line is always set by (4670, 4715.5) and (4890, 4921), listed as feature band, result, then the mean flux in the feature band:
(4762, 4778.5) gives 4.41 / 11.7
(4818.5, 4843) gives -5.00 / 20.5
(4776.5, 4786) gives 1.67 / 13.4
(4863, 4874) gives -3.80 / 23.8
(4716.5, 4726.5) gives 0.52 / 14.4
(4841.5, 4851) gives -3.50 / 23.7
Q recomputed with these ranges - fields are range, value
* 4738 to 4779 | 9.371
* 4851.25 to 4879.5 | 22.4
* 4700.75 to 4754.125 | 13.12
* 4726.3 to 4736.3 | 13.32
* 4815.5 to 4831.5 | 17.25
